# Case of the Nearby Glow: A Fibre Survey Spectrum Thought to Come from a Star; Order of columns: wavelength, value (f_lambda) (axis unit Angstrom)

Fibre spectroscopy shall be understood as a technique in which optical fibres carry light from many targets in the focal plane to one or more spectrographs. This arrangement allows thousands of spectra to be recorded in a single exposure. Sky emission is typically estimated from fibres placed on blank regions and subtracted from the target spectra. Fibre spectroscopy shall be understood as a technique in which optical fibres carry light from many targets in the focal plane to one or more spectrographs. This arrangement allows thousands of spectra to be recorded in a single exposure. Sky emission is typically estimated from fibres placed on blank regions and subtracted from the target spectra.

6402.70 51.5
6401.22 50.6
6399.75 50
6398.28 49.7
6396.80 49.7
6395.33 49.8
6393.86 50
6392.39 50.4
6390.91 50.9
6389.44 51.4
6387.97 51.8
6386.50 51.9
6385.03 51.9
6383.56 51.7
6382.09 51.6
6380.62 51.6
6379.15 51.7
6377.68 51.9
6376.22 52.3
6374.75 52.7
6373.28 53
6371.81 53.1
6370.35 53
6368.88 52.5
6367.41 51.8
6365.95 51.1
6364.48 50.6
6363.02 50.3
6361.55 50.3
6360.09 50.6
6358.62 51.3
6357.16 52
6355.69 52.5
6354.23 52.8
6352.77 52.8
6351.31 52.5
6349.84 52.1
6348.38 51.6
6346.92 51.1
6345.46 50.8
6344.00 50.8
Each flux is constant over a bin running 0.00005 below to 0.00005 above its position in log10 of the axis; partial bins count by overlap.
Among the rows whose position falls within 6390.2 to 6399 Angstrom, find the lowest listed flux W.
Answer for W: 49.7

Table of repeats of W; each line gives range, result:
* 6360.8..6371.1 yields 50.3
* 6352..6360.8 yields 50.6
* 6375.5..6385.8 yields 51.6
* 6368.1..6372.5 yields 52.5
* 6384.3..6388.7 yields 51.8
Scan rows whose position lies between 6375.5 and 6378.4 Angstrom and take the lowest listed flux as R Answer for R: 51.9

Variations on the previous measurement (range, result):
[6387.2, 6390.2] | 51.4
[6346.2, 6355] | 51.1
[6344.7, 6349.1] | 50.8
